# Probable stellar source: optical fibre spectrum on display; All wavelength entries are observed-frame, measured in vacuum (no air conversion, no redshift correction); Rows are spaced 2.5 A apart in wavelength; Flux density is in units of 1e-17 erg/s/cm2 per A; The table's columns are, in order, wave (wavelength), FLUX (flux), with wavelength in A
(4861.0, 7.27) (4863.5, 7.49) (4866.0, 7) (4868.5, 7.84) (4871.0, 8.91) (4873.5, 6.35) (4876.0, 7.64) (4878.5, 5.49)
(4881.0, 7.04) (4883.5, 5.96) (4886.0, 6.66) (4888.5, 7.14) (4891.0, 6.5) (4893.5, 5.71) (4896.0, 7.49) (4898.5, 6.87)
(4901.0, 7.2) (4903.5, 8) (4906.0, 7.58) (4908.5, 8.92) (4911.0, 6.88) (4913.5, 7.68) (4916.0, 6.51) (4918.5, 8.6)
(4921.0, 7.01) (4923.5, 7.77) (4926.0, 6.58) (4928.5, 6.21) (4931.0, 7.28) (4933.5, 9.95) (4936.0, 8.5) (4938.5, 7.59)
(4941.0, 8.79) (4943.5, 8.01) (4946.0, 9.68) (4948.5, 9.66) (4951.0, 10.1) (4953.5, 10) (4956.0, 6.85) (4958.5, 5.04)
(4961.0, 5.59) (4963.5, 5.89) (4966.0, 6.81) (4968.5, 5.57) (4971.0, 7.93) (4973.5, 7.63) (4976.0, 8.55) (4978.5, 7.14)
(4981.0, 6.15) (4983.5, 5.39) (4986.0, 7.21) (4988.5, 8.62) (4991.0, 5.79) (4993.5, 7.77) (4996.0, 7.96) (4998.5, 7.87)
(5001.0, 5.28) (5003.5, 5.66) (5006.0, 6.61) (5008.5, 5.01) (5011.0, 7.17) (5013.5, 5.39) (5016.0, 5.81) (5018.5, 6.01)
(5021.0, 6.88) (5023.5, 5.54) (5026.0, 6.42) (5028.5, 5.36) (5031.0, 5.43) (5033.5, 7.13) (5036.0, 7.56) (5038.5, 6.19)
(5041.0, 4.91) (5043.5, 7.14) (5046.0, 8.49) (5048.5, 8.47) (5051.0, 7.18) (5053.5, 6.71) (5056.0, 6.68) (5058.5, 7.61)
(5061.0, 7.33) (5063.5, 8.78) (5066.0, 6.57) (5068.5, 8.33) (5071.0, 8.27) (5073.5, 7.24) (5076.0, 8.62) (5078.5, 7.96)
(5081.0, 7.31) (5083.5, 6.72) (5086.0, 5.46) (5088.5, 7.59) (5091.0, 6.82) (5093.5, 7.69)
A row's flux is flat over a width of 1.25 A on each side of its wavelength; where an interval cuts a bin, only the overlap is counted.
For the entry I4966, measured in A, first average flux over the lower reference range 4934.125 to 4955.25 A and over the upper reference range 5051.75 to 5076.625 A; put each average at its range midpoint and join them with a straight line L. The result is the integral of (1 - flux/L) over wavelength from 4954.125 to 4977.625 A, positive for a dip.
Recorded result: 5.4 A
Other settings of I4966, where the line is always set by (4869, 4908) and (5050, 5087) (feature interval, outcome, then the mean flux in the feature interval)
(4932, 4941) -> -1.94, 8.66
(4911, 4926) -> -0.63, 7.38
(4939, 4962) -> -3.37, 8.2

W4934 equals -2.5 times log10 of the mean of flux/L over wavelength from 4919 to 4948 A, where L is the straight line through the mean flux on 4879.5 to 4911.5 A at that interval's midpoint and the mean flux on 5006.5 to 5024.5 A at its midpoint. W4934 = -0.19 mag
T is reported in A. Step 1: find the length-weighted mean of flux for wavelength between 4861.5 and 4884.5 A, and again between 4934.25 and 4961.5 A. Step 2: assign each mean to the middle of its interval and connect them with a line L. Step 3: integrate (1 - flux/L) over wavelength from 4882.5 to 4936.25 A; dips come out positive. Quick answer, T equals 2.6 A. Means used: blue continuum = 7.1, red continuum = 8.27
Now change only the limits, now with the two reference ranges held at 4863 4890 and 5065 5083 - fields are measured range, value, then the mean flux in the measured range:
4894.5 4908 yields -0.7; 7.48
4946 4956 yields -3.0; 9.51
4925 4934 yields -0.1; 7.33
